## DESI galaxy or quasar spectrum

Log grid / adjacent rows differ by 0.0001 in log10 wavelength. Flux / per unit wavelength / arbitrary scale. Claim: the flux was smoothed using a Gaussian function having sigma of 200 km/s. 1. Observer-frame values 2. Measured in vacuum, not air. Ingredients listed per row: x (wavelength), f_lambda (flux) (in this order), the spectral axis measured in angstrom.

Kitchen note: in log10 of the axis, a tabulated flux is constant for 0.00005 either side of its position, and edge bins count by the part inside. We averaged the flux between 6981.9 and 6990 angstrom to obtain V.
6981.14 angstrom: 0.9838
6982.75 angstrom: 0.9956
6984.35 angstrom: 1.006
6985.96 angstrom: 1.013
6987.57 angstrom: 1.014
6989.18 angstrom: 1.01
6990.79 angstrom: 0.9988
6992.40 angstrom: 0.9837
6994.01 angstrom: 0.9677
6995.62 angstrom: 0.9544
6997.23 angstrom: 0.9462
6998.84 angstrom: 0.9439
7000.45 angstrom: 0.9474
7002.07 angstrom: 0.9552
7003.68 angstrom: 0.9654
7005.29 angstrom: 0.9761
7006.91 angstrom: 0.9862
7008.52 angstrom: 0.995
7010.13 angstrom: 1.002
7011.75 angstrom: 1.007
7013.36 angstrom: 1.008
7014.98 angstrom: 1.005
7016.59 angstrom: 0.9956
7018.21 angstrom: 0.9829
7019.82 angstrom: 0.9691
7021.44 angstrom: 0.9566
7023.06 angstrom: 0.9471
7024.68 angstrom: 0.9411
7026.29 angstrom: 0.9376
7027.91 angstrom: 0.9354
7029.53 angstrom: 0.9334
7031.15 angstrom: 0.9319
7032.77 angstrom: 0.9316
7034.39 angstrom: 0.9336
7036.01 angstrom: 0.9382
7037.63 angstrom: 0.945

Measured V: 1.01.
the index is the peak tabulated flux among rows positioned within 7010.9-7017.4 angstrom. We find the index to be 1.008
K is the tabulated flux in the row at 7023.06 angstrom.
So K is 0.9471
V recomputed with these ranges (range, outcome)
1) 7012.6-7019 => 0.997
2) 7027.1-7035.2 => 0.933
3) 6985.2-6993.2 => 1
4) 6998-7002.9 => 0.948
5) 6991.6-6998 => 0.963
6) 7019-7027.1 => 0.951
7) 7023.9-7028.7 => 0.939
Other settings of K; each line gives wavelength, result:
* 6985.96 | 1.013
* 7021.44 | 0.9566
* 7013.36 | 1.008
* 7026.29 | 0.9376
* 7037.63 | 0.945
